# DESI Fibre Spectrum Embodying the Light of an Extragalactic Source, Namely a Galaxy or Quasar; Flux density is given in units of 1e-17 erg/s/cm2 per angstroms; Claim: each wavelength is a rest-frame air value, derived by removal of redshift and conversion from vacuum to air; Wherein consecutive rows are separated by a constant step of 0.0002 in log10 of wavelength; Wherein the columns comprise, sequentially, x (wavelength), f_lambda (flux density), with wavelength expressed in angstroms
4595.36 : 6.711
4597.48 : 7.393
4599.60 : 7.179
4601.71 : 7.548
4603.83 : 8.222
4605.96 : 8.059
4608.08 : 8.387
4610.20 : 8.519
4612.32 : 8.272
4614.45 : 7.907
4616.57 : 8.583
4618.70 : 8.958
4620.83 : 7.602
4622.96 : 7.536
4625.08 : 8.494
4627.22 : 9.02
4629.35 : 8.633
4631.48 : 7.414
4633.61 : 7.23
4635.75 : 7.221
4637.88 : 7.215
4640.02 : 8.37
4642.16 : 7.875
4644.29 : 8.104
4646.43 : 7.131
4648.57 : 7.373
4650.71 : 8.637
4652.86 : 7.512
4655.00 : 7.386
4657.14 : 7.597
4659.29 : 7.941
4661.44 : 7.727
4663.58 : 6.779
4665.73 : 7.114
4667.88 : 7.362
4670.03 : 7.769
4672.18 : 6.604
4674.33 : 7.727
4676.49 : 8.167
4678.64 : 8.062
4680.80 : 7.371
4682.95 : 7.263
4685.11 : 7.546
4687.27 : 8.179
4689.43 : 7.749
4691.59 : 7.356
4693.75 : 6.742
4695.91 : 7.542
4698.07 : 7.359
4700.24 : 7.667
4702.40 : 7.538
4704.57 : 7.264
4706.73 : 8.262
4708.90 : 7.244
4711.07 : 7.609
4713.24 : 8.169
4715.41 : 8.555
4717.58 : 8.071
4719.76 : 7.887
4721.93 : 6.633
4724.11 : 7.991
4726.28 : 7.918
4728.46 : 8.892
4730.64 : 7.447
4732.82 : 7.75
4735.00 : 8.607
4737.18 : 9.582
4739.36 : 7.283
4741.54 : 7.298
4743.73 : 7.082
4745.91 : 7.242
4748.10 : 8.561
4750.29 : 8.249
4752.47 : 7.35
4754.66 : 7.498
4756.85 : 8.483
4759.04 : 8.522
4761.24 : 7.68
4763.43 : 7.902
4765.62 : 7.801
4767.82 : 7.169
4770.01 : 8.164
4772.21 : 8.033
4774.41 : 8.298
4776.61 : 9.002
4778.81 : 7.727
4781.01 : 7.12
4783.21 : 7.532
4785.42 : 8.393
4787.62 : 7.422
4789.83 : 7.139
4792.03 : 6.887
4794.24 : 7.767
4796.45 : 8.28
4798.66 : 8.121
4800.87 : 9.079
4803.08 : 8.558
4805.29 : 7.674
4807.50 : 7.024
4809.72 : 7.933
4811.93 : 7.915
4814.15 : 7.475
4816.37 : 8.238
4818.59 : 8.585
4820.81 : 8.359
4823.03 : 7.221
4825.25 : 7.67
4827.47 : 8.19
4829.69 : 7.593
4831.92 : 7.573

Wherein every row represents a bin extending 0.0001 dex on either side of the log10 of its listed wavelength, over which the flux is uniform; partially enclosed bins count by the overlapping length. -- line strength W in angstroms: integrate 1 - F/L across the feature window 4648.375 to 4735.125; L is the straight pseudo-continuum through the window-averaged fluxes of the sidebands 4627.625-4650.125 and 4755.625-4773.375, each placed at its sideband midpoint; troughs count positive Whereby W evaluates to 1.8 angstroms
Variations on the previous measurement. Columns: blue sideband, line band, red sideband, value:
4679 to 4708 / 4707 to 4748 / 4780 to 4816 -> -1.4 angstroms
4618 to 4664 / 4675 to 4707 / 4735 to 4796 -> 1.0 angstroms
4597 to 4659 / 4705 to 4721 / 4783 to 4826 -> -0.1 angstroms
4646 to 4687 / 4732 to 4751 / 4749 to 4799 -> -0.5 angstroms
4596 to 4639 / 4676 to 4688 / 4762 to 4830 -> 0.3 angstroms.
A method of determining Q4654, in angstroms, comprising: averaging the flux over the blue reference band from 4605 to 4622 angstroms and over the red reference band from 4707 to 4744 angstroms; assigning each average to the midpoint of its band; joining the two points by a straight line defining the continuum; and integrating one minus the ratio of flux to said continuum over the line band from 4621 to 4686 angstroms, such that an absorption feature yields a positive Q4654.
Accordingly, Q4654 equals 3.8 angstroms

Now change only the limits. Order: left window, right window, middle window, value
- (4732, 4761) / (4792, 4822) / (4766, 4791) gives 0.56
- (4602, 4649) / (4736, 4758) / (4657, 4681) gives 1.32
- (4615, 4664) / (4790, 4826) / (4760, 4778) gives -0.25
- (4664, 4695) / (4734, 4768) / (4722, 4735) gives -0.28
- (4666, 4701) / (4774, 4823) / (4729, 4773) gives -0.84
